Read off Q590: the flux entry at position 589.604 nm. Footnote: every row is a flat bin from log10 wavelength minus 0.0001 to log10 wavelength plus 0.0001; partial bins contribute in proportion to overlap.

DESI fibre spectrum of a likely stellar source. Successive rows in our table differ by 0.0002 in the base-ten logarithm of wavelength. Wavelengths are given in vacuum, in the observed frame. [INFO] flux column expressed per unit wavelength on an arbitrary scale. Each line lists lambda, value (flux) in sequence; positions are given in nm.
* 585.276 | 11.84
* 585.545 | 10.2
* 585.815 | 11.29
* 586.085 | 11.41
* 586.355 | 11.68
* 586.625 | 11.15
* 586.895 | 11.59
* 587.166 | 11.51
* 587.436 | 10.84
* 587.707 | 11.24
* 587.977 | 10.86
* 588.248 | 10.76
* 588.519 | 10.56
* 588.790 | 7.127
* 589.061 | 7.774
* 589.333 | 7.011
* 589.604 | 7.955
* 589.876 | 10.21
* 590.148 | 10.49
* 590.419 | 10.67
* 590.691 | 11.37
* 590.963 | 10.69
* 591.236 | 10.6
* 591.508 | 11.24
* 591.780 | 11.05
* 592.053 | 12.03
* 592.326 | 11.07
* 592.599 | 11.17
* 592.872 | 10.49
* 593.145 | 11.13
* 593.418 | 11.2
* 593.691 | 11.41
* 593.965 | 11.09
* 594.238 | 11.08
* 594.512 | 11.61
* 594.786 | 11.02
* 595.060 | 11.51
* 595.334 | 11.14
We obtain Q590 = 7.955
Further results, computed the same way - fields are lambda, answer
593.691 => 11.41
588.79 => 7.127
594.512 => 11.61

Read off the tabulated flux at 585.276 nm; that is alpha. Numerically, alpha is 11.84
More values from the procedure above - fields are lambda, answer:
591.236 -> 10.6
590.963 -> 10.69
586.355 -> 11.68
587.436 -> 10.84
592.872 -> 10.49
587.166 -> 11.51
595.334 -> 11.14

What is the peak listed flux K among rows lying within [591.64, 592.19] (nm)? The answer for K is 12.03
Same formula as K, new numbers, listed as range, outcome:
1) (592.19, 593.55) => 11.2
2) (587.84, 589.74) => 10.86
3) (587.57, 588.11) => 11.24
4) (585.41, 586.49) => 11.68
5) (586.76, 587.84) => 11.59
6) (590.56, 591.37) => 11.37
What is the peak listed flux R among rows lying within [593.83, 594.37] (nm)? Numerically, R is 11.09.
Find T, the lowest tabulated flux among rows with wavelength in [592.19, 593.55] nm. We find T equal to 10.49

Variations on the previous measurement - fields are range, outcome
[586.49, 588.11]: 10.84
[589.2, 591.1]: 7.011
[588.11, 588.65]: 10.56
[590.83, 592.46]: 10.6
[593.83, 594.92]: 11.02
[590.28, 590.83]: 10.67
